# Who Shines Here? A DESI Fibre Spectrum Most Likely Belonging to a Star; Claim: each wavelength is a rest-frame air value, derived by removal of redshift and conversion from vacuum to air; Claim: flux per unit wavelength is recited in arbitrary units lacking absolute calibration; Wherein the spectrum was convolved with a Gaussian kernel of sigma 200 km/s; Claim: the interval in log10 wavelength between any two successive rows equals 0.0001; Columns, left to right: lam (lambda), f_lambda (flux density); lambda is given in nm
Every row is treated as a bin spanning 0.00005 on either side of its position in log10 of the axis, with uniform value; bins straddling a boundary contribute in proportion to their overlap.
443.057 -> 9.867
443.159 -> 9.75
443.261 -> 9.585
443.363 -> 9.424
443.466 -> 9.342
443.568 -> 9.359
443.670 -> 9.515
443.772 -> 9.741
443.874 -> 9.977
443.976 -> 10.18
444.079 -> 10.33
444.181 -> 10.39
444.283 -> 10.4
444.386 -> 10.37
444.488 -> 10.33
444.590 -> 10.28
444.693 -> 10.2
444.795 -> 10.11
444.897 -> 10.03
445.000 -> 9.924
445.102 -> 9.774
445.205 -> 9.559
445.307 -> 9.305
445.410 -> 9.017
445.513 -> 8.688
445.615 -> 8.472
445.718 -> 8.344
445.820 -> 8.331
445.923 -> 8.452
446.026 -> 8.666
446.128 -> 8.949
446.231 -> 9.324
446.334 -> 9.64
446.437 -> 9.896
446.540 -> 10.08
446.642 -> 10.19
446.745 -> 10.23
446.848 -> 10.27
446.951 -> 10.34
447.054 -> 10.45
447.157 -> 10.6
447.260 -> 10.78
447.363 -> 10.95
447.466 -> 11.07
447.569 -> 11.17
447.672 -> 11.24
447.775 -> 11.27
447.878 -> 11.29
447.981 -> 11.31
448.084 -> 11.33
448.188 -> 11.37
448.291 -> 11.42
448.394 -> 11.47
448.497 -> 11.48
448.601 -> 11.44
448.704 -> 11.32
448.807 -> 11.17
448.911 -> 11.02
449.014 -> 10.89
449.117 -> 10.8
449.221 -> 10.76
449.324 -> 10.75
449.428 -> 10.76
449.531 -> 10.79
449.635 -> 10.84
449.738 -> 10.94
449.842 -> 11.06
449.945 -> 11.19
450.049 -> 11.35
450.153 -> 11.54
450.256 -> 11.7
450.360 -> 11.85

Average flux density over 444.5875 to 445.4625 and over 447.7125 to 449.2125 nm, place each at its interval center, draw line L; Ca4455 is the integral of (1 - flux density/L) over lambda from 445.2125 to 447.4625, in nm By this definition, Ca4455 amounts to 0.161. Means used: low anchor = 9.76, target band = 9.6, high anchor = 11.2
